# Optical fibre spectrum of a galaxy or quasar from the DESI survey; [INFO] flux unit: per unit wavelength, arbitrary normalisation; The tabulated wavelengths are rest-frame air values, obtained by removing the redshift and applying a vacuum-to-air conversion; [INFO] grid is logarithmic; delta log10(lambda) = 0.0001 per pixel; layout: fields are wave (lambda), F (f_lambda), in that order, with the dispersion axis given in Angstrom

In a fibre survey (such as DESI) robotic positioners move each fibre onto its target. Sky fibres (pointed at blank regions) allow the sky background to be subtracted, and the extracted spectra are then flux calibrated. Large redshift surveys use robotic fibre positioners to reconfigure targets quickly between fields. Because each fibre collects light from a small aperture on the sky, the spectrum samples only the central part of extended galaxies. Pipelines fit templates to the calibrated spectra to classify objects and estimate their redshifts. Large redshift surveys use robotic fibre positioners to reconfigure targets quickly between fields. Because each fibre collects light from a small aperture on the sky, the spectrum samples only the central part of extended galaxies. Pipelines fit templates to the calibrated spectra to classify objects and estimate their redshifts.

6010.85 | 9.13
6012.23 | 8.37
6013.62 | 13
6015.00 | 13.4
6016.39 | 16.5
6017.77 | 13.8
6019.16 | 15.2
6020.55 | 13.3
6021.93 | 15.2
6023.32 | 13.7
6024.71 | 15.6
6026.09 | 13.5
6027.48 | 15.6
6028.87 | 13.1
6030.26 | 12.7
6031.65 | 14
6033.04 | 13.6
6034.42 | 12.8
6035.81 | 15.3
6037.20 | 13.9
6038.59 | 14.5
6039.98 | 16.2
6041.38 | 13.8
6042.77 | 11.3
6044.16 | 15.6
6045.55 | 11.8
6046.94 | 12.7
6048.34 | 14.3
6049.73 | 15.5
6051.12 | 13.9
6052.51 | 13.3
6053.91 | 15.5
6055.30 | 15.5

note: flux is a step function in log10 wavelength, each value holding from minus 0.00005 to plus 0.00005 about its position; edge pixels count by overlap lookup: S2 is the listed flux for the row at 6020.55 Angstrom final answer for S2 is 13.3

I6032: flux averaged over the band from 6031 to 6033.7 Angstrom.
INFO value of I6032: 13.8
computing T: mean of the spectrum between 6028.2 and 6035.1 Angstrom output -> 13.3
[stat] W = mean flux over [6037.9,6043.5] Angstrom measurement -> 13.9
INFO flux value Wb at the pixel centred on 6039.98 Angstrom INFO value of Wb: 16.2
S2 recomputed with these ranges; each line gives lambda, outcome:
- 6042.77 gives 11.3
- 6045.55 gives 11.8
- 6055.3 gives 15.5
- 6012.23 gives 8.37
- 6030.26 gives 12.7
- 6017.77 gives 13.8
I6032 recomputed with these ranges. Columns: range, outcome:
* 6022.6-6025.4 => 14.6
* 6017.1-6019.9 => 14.4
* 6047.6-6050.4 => 14.8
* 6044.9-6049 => 12.9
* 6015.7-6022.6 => 14.8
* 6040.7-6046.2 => 13.1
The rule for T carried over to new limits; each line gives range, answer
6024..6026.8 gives 14.6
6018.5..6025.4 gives 14.6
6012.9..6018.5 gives 14.1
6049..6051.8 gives 14.7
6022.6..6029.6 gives 14.3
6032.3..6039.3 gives 14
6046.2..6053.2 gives 13.9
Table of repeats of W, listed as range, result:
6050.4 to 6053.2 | 13.7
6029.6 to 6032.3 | 13.3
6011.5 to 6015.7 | 11.6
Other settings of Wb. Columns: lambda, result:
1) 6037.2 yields 13.9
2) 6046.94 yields 12.7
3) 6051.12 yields 13.9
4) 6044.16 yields 15.6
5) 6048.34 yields 14.3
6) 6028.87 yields 13.1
